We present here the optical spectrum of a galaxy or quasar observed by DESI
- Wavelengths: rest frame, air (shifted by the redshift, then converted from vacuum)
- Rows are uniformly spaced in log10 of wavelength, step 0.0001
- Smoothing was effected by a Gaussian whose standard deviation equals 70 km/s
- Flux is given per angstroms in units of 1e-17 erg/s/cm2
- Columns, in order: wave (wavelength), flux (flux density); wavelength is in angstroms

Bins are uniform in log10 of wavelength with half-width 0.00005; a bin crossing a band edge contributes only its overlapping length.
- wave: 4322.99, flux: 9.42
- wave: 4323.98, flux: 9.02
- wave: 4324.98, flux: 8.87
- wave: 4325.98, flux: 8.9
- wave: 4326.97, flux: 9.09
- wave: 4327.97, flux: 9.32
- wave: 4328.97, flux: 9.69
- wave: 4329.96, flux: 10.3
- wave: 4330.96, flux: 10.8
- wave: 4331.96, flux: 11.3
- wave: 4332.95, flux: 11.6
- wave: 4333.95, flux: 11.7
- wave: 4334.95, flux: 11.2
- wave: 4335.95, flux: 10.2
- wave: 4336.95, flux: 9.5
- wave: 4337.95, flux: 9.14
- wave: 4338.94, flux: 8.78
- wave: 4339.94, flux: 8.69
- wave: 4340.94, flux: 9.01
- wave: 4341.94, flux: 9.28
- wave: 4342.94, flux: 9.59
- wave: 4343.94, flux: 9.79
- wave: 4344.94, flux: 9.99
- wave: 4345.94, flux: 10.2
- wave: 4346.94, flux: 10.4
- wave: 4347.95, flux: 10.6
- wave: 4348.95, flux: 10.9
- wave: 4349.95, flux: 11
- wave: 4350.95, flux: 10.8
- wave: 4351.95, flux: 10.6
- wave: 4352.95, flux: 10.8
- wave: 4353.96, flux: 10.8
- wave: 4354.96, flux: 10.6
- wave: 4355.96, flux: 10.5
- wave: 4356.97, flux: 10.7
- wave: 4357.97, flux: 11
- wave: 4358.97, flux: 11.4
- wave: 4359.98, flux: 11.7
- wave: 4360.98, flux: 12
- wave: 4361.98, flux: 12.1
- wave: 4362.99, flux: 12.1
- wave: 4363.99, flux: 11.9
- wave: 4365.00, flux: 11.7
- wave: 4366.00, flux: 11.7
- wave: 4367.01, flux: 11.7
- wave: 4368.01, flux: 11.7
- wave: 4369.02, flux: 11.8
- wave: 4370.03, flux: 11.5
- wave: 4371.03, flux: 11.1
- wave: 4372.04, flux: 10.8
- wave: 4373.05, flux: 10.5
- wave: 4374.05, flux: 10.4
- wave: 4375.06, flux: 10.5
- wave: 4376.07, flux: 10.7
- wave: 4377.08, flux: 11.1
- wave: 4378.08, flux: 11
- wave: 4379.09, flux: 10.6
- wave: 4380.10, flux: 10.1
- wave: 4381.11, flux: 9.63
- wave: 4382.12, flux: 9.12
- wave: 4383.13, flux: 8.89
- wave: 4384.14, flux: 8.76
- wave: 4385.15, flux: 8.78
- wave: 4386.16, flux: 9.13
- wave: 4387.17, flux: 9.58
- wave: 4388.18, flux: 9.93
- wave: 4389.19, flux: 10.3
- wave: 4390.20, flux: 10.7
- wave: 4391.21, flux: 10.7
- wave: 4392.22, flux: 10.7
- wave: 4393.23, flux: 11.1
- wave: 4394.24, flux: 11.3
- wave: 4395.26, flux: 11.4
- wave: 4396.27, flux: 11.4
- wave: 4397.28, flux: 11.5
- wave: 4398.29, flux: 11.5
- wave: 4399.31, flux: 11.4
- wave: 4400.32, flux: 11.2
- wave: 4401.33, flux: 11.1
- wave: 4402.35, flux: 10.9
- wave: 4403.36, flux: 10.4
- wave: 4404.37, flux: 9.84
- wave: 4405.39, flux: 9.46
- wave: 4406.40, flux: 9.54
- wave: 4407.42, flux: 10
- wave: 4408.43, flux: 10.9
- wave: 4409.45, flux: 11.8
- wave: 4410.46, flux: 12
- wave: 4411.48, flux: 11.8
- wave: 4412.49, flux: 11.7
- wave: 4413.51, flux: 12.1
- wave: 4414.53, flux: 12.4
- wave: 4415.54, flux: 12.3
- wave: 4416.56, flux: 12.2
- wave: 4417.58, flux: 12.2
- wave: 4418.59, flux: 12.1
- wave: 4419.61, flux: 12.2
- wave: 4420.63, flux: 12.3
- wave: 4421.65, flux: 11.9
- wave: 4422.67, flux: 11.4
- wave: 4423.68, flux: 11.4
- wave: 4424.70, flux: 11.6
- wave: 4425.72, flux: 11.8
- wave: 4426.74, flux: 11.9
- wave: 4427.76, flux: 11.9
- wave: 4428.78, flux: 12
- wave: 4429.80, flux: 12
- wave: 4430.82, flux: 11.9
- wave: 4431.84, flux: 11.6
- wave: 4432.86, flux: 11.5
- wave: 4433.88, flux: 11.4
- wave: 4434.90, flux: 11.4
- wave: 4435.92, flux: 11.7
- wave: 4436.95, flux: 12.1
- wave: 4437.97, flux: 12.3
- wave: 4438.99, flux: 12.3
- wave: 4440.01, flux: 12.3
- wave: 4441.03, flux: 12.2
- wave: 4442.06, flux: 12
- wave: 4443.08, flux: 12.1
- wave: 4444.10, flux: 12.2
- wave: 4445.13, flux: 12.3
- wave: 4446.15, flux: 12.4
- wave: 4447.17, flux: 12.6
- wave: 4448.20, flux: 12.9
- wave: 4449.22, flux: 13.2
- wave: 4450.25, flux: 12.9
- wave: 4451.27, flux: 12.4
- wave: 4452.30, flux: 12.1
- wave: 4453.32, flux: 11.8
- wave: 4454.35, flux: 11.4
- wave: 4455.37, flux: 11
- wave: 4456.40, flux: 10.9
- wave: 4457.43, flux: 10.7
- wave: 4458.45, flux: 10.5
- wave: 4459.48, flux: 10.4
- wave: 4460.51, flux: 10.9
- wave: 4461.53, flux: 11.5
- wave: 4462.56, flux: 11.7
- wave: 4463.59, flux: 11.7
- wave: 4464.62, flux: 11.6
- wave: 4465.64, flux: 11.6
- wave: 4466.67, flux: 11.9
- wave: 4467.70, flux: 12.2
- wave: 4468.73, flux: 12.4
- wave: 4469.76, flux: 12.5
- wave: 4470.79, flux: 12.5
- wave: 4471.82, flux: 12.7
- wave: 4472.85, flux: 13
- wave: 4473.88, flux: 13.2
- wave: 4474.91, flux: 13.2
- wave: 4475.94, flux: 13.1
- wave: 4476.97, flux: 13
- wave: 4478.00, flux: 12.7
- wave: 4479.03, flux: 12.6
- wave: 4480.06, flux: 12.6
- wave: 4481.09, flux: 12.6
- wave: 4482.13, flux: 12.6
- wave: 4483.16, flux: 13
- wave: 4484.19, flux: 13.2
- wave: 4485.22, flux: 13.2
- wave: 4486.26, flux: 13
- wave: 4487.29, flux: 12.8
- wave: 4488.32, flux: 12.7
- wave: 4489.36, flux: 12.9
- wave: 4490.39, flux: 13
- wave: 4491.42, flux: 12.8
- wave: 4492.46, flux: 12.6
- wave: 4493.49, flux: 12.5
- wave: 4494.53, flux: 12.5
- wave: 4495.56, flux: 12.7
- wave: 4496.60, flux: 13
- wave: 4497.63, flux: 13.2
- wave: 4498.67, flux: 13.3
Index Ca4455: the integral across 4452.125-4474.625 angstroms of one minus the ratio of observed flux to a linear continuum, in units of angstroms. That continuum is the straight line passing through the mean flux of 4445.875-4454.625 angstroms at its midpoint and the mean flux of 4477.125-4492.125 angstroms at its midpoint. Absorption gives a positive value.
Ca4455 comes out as 1.5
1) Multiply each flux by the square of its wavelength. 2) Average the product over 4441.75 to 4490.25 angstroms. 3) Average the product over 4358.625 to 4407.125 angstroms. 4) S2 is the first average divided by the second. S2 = 1.2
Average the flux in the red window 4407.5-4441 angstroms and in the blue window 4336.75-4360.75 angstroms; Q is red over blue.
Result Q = 1.16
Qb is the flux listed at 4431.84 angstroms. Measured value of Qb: 11.6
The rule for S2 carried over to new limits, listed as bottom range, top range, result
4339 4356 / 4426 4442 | 1.22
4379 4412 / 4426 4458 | 1.17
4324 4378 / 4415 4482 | 1.19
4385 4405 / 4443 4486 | 1.18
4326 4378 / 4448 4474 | 1.17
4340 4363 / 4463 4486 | 1.25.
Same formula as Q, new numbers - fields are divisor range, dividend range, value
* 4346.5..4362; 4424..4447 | 1.09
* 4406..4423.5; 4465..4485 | 1.08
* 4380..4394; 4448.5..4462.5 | 1.17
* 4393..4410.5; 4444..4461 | 1.08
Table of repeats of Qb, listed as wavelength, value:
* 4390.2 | 10.7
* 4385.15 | 8.78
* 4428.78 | 12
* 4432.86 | 11.5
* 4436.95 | 12.1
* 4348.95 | 10.9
